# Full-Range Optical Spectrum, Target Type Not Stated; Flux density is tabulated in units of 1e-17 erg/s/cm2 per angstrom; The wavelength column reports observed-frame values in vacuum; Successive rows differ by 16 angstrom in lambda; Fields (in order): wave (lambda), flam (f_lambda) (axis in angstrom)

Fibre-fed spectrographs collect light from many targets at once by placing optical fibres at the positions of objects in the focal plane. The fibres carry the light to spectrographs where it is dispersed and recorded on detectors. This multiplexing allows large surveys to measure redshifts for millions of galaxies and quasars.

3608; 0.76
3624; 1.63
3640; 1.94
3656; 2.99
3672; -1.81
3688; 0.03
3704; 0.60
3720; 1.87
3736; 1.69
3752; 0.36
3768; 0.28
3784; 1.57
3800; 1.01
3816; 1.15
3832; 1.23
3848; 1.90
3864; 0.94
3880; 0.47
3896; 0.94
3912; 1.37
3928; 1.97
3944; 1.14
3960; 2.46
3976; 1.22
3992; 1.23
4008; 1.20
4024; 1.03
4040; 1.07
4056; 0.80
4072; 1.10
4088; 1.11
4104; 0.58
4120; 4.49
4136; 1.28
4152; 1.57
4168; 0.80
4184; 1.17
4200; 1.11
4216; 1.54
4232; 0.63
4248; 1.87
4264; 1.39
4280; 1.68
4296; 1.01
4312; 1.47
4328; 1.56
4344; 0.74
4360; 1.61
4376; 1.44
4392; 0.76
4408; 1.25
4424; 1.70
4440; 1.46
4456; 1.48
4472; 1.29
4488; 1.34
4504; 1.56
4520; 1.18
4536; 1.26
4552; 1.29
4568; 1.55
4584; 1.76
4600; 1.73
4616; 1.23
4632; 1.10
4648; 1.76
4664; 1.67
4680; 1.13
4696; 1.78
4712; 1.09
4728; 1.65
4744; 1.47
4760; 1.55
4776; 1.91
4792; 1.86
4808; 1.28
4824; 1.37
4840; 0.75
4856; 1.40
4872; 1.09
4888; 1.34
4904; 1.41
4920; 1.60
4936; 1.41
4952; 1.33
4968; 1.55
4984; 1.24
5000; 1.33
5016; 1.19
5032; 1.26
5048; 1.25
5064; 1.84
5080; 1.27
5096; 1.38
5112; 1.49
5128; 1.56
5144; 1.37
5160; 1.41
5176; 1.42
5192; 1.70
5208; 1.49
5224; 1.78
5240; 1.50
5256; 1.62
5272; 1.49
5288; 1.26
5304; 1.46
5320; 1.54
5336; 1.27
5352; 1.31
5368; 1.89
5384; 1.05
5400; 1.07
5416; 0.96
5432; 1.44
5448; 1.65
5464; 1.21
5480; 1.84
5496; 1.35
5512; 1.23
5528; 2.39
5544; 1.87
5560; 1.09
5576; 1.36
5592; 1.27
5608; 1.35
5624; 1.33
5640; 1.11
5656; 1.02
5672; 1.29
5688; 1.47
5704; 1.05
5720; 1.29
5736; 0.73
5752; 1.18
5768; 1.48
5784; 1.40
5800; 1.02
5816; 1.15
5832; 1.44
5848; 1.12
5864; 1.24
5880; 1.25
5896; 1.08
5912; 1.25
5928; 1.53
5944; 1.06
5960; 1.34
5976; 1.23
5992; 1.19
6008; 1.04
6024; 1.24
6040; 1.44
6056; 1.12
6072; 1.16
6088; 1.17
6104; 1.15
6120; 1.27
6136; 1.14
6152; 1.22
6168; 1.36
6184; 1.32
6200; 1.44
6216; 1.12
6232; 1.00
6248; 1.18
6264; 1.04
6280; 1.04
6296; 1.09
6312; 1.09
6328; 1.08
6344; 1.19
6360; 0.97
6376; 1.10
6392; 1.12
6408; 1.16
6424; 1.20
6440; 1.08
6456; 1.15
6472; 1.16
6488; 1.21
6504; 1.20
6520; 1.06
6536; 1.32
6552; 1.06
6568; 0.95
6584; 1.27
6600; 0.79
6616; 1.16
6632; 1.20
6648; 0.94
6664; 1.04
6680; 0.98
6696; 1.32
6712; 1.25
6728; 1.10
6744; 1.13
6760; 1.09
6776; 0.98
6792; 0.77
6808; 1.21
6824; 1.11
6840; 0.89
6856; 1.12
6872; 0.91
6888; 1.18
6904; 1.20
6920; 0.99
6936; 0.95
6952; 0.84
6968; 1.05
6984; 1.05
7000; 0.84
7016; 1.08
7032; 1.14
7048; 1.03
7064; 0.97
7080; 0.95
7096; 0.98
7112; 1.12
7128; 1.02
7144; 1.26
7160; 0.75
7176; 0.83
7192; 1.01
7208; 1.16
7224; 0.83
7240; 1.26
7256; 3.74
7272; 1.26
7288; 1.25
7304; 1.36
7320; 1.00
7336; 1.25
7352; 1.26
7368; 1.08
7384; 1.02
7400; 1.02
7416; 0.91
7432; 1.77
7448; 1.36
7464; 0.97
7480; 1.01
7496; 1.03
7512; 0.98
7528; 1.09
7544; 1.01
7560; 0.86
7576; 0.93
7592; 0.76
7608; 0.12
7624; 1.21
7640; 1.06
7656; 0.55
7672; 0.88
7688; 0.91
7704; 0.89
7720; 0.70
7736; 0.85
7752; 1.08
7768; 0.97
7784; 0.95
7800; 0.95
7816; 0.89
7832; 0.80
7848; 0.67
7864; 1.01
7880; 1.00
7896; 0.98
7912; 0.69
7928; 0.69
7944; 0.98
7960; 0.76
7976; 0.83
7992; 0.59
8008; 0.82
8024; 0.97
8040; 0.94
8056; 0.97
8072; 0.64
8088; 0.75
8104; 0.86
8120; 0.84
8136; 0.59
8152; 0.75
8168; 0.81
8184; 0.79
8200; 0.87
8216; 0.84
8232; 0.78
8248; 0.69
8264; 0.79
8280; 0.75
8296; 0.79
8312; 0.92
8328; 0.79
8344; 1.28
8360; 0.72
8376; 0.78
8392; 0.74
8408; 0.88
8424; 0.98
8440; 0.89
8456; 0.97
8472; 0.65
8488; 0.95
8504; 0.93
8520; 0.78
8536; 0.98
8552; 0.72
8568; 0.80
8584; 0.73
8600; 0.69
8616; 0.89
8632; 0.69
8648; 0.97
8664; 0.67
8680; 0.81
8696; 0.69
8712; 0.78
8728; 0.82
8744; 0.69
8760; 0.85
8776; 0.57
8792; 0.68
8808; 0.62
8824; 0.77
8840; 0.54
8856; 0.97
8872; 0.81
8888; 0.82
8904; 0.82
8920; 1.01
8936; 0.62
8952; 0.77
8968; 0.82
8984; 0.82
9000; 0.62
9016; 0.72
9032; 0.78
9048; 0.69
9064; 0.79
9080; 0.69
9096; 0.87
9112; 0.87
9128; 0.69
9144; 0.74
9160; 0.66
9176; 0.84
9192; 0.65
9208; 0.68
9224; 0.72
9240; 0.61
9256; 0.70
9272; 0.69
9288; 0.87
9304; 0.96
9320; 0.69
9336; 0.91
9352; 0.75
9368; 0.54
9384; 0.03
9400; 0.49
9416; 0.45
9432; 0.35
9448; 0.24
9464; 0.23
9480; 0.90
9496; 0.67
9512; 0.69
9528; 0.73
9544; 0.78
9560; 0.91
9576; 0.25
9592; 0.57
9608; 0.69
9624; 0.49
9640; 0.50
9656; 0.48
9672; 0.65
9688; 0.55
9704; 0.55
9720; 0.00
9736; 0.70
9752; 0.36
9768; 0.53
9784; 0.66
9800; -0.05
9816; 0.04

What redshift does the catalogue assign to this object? 0.11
